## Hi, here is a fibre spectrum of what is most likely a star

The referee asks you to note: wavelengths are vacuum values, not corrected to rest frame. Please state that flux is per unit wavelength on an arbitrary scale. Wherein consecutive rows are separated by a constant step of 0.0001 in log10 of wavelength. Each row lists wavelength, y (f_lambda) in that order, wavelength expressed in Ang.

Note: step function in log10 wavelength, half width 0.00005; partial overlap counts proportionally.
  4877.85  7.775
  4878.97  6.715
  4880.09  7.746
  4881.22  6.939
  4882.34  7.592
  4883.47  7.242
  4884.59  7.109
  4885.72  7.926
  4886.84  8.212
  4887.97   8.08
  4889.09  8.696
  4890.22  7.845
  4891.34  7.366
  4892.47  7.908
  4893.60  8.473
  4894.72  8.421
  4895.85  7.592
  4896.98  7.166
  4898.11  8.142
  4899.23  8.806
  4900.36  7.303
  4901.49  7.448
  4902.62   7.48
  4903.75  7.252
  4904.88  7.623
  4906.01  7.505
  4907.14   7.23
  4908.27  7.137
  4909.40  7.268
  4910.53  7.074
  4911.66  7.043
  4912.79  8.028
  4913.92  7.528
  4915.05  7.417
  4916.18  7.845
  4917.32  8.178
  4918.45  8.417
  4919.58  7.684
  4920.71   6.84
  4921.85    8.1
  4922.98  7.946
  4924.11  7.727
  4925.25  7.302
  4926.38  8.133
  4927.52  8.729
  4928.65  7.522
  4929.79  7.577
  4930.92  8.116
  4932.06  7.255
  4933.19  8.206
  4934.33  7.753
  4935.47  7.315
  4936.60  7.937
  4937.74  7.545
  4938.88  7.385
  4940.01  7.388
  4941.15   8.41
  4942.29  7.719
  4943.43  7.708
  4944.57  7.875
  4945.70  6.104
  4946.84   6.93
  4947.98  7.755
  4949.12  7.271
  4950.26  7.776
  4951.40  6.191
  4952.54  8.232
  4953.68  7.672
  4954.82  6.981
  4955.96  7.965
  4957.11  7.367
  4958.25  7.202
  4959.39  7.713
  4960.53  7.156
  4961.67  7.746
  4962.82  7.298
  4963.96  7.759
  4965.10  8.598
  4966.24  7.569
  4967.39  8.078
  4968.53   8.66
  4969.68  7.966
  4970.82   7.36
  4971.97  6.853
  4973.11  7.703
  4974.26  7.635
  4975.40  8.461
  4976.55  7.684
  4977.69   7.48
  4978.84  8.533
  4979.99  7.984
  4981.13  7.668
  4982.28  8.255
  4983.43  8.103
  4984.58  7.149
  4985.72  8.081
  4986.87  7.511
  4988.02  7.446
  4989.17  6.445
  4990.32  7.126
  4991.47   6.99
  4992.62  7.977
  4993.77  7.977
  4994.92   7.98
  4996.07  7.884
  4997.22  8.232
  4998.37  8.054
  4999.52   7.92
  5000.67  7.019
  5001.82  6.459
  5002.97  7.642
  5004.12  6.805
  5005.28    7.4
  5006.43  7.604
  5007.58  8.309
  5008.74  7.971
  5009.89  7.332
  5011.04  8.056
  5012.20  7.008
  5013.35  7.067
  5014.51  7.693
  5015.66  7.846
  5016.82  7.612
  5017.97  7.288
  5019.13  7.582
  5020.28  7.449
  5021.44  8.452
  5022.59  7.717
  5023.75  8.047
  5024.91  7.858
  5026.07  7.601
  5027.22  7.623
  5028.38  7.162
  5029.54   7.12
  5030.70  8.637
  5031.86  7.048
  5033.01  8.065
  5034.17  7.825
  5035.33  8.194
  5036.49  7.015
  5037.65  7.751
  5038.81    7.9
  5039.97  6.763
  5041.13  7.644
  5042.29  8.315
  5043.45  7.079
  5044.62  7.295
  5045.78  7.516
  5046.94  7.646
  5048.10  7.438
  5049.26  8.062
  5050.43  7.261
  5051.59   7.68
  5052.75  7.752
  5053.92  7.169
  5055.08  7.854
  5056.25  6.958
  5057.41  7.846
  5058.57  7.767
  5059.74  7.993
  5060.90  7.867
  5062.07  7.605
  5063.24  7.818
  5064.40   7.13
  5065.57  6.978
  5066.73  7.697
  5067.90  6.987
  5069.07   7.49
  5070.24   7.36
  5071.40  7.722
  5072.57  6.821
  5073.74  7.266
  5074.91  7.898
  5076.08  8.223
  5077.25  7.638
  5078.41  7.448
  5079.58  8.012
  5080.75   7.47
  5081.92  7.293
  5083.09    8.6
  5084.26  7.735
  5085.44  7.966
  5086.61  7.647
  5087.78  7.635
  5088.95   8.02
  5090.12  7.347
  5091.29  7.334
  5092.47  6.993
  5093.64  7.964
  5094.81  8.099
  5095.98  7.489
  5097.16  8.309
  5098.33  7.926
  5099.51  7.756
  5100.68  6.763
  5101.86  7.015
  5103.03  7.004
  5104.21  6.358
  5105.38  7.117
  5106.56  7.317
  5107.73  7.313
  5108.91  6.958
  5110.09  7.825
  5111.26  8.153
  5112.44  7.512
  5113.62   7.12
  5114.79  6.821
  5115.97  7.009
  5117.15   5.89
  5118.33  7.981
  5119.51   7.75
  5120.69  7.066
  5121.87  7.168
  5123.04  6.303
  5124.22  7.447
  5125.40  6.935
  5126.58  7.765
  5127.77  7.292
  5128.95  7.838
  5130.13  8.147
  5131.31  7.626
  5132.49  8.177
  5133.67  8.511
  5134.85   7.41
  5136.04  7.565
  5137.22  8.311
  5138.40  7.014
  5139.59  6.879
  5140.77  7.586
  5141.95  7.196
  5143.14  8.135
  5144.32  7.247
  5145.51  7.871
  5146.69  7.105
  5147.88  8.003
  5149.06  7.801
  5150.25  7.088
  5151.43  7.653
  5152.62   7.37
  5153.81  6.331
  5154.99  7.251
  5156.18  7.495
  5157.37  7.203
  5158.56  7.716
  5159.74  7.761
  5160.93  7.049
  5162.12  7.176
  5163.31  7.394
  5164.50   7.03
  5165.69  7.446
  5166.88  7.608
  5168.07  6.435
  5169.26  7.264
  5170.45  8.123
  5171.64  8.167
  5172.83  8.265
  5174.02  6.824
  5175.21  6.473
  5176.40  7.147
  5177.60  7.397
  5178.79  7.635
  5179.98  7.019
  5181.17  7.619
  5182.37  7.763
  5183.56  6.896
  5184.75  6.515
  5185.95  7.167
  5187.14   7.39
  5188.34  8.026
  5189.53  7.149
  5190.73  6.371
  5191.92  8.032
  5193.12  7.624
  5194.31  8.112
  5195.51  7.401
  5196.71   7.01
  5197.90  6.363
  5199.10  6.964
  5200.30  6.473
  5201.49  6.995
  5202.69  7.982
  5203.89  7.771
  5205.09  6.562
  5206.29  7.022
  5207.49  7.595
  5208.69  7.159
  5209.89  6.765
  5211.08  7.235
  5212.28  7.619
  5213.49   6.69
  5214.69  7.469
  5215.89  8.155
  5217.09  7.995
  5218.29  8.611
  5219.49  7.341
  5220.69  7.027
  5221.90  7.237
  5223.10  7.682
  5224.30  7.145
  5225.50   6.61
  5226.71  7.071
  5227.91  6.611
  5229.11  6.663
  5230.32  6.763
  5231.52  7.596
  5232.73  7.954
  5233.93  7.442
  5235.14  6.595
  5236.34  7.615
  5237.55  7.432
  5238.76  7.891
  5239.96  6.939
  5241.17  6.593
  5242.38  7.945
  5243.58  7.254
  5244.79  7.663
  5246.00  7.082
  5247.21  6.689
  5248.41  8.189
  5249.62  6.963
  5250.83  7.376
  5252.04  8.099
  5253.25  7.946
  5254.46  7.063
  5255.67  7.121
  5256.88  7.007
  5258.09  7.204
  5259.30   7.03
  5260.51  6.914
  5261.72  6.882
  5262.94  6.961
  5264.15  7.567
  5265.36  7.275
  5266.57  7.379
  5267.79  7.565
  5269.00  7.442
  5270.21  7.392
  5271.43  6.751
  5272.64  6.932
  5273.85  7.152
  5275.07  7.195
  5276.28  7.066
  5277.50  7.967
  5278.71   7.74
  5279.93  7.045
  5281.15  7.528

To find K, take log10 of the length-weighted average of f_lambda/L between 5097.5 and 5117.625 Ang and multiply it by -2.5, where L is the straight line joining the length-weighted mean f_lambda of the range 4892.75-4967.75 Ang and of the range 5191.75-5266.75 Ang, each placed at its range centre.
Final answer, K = 0.04 mag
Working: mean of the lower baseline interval 7.63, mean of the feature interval 7.19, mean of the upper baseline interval 7.29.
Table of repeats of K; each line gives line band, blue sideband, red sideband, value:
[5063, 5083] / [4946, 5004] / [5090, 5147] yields -0.004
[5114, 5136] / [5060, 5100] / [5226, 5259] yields 0.020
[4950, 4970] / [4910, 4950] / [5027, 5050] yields -0.003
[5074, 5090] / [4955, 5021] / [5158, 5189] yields -0.042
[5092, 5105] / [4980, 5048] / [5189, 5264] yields 0.007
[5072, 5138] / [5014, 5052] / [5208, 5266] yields 0.002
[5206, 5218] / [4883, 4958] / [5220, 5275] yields -0.019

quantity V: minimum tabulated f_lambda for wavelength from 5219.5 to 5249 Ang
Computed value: 6.593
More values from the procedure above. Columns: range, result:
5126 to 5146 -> 6.879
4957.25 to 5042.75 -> 6.445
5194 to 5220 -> 6.363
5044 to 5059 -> 6.958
